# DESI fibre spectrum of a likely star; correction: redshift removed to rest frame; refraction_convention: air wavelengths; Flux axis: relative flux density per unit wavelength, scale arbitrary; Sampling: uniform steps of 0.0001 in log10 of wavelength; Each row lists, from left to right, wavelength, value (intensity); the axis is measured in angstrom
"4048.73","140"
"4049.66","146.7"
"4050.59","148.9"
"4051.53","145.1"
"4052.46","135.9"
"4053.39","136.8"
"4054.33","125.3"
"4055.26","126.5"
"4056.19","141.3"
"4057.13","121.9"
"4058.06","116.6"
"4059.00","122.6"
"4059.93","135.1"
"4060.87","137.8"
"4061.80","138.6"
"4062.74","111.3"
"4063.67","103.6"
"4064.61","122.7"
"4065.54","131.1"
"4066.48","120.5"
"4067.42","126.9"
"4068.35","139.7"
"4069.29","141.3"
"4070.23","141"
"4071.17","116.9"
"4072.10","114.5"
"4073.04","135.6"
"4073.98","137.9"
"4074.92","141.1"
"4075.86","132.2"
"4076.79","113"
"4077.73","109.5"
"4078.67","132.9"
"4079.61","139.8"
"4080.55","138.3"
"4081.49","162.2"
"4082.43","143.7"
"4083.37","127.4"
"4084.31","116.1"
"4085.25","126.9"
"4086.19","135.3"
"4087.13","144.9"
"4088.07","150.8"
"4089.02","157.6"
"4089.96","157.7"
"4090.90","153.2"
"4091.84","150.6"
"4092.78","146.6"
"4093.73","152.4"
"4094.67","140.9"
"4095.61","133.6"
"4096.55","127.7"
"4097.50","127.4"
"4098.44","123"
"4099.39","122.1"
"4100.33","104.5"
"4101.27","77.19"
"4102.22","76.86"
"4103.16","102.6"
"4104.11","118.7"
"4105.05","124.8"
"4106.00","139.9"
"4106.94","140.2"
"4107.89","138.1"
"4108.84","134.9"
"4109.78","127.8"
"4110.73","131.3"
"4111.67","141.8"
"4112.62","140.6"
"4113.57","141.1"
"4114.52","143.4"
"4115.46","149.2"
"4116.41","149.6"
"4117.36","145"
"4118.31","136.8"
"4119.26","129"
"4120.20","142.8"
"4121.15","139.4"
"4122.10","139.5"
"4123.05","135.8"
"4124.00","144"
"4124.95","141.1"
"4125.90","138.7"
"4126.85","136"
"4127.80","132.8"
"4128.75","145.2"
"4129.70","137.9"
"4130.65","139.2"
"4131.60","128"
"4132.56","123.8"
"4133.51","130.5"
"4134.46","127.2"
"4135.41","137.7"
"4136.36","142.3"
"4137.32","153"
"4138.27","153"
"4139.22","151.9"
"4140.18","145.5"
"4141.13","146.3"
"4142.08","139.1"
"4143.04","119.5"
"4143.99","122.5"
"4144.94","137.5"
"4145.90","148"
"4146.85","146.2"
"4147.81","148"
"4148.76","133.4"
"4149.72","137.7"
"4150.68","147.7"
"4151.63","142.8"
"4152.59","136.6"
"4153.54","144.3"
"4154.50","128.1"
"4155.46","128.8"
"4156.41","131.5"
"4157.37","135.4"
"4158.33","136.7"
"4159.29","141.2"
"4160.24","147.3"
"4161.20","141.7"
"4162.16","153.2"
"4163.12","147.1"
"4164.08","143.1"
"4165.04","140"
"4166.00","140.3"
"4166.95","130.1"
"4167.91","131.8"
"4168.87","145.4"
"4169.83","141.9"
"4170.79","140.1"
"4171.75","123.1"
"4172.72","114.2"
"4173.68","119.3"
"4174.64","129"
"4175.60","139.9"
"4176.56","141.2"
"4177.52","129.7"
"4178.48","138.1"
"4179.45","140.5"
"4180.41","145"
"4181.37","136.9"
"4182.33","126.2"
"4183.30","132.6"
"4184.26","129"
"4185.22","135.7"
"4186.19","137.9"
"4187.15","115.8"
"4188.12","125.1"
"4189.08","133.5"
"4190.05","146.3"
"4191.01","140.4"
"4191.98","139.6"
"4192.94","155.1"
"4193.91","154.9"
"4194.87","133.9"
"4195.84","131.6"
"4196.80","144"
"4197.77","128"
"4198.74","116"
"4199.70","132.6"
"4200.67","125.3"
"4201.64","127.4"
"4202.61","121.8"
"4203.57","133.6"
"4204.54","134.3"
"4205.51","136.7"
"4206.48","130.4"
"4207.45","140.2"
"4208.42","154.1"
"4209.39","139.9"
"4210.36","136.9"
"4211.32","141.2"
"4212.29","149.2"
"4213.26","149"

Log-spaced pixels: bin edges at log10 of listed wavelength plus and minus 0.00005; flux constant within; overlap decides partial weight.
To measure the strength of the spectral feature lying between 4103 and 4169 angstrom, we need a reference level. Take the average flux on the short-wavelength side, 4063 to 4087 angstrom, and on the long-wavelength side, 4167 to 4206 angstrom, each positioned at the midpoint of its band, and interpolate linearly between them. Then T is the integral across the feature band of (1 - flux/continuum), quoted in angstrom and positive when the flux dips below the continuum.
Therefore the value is -3.09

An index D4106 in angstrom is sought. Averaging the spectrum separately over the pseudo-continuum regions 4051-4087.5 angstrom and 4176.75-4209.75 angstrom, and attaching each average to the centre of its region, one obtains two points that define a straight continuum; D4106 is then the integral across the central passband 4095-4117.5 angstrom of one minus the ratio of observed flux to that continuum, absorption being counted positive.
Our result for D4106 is 0.8 angstrom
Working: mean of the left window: 130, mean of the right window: 135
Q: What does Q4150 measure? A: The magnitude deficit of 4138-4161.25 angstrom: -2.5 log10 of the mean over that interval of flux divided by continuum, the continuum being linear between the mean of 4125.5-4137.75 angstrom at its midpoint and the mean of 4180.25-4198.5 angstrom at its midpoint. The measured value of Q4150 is -0.03 mag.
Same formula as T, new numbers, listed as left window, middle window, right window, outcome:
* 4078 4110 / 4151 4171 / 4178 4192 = -0.8 angstrom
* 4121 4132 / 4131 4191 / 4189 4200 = 0.6 angstrom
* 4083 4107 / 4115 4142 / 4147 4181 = -1.3 angstrom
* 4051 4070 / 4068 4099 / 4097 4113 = -2.8 angstrom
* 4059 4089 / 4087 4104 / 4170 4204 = 0.2 angstrom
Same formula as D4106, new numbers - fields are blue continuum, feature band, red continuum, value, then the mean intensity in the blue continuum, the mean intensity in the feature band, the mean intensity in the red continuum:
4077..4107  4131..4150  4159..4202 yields -0.7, 131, 139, 136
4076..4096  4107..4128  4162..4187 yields -0.2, 140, 139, 135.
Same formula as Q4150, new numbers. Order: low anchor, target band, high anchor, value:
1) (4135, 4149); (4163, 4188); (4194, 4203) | 0.01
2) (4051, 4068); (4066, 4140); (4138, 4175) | -0.02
